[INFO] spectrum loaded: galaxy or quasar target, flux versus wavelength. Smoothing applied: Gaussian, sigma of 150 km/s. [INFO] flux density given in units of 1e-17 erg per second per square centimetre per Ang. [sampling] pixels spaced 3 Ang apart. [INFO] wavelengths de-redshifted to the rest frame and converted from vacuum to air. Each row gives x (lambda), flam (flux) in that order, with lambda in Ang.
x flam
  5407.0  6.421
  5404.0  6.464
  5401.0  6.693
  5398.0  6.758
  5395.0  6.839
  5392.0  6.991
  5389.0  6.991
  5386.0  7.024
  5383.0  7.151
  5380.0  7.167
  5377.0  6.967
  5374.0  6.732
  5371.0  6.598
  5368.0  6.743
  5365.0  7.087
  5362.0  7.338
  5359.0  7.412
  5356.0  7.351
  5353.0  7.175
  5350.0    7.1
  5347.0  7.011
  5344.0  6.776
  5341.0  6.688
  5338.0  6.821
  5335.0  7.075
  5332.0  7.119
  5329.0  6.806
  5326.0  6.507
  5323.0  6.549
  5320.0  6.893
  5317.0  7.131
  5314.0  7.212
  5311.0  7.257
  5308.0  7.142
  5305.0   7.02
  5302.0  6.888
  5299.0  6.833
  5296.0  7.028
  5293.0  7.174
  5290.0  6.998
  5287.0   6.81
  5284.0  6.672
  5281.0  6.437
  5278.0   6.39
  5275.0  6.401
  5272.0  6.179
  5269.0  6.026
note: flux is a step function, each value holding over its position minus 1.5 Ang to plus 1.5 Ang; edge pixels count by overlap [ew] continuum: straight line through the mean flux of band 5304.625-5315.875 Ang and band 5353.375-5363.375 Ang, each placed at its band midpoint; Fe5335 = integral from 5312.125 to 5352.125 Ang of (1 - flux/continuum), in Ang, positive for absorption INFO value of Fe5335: 1.9 Ang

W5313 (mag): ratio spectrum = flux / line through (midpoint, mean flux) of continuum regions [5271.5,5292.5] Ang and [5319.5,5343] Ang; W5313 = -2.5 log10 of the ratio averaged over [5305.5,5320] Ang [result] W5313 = -0.07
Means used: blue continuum 6.6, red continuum 6.8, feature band 7.14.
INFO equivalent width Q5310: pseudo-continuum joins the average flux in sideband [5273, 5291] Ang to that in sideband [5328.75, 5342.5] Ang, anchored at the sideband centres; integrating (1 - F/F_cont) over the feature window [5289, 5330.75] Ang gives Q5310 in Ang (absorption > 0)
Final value -1.3 Ang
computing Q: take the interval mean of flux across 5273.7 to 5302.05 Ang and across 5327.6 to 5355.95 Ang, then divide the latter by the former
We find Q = 1.0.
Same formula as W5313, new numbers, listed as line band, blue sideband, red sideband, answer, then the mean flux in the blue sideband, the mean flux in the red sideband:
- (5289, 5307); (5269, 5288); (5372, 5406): -0.077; 6.44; 6.88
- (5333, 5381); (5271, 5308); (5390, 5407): -0.041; 6.76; 6.73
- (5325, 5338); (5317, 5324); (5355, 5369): 0.006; 6.82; 7.2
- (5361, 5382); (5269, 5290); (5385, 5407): -0.034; 6.49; 6.79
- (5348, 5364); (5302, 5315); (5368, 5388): -0.041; 7.12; 6.93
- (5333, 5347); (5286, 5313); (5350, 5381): 0.028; 7.02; 7.06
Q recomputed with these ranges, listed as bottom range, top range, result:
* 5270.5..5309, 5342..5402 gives 1.03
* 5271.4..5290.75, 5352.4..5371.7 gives 1.09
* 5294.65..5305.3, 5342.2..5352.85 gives 1.01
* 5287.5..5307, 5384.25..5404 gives 0.98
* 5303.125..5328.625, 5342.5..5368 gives 1.03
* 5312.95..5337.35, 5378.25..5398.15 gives 1.01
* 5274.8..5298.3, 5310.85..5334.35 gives 1.02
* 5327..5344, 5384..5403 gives 1.00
